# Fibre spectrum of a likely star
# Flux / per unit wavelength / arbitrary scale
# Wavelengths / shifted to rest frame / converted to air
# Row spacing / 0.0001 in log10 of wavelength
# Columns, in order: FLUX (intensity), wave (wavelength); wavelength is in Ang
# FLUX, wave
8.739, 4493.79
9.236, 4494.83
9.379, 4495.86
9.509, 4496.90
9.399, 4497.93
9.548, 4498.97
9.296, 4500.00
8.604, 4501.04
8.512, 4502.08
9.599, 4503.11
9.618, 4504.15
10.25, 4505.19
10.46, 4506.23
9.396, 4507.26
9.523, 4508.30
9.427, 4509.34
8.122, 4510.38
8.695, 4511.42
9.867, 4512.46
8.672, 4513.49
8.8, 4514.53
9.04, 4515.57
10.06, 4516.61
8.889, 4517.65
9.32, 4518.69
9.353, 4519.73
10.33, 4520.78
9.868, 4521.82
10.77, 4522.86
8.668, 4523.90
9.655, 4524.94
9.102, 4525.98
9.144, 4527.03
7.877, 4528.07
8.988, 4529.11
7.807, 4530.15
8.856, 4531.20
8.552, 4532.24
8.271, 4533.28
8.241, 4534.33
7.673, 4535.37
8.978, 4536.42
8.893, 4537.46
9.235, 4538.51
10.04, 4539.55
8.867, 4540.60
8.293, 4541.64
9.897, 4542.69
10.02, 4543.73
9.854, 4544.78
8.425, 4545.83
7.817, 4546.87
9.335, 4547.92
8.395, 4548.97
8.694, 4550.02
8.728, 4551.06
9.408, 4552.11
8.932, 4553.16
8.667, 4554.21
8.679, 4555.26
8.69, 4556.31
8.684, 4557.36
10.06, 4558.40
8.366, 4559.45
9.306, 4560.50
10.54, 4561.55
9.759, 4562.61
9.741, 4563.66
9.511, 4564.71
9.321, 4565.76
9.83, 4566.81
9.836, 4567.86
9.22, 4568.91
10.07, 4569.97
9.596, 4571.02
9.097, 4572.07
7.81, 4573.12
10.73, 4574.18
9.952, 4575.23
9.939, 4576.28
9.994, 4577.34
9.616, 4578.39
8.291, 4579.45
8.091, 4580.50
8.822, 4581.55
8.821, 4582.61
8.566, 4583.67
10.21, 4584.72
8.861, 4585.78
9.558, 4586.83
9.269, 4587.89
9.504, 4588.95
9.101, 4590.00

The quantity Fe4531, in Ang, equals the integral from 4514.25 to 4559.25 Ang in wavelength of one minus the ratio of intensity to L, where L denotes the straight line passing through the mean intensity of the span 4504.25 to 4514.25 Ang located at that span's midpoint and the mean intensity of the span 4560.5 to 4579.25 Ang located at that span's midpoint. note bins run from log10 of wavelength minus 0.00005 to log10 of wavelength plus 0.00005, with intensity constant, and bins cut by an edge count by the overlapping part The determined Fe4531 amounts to 2.27 Ang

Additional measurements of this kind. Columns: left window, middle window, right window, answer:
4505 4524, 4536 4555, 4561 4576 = 1.1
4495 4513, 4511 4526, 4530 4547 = -0.4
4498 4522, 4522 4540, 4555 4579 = 1.0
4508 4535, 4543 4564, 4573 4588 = 0.2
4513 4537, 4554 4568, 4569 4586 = -0.3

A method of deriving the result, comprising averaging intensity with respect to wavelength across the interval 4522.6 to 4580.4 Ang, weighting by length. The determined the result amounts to 9.13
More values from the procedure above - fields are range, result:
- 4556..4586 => 9.37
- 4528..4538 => 8.44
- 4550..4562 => 9.08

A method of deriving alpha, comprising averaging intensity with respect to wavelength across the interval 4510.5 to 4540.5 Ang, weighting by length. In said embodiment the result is 9.04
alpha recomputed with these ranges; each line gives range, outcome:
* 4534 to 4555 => 8.92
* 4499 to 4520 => 9.28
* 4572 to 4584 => 9.15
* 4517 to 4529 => 9.35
